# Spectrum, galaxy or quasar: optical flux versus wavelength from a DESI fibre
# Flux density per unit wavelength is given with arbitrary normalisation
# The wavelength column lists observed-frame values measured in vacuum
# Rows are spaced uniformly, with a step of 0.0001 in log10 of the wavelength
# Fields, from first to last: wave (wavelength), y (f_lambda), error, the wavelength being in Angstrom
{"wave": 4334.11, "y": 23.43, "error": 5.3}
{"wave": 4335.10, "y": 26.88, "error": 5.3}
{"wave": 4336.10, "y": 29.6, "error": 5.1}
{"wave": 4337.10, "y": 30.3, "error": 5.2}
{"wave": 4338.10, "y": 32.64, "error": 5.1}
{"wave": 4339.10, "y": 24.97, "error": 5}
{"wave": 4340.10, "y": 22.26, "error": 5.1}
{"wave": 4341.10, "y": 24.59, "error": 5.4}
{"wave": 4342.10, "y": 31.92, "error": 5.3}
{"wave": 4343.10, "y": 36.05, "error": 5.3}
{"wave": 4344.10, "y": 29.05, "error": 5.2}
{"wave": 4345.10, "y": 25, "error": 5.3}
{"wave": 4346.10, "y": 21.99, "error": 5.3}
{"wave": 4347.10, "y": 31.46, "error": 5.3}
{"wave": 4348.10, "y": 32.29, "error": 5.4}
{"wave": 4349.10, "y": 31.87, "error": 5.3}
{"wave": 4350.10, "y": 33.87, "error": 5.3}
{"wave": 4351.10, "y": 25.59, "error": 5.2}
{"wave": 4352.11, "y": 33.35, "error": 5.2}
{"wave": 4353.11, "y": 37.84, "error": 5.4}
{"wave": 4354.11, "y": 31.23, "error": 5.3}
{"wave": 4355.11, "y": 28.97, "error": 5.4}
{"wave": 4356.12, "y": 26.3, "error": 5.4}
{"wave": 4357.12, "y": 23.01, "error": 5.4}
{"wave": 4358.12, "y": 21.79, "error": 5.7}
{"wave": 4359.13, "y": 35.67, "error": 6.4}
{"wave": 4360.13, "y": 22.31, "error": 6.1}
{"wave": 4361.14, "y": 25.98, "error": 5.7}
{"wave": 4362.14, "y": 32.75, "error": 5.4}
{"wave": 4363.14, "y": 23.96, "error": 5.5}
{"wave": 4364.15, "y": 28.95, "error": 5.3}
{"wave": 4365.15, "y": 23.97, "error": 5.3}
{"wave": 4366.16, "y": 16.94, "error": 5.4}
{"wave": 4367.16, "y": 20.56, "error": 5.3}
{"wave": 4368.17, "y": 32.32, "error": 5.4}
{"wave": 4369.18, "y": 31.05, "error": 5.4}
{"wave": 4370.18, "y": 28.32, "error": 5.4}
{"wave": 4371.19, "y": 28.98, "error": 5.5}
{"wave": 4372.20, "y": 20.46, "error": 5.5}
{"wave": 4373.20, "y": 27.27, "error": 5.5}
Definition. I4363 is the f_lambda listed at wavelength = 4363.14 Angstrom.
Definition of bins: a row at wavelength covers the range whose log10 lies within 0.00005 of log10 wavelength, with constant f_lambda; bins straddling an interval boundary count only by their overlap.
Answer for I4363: 23.96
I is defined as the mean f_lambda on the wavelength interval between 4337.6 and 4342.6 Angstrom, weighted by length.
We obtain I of 27.3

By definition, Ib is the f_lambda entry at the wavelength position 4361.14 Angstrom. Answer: 25.98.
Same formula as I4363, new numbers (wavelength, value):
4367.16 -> 20.56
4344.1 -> 29.05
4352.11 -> 33.35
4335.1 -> 26.88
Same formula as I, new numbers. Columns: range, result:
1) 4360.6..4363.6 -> 27.6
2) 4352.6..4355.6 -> 32.8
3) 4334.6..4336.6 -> 28.3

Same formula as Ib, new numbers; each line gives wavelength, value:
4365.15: 23.97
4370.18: 28.32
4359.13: 35.67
